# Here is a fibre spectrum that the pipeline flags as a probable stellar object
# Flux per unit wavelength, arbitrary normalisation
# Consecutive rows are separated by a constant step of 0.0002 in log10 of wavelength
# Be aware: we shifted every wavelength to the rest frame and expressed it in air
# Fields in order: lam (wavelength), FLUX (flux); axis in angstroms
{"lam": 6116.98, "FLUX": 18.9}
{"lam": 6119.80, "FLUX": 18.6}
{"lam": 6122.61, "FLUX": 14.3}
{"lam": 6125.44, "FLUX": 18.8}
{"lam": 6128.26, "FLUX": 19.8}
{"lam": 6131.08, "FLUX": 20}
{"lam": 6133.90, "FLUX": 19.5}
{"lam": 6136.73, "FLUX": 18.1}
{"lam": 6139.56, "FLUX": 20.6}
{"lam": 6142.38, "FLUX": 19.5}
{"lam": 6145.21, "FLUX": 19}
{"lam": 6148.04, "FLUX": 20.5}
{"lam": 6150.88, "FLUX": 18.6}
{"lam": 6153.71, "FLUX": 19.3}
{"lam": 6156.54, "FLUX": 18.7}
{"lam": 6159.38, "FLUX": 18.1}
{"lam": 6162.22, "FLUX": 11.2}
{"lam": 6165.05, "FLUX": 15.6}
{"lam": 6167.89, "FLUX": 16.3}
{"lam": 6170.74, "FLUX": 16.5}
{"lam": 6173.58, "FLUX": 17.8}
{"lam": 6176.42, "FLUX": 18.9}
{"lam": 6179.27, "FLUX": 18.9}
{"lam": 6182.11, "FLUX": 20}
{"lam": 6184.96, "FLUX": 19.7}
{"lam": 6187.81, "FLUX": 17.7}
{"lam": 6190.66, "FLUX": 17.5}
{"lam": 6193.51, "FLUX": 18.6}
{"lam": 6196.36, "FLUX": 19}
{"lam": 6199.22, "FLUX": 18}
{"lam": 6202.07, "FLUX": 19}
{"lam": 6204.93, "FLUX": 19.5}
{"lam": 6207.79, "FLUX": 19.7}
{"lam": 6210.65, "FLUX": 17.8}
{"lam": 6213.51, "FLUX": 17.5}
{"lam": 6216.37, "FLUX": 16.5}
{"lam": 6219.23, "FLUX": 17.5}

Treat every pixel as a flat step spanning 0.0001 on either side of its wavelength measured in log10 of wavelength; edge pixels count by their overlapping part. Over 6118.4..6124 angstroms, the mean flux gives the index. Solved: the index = 16.5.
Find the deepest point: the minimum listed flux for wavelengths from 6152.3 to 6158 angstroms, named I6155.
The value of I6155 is 18.7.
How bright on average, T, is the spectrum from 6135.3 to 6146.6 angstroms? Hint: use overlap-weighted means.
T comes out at 19.3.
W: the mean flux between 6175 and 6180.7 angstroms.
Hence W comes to 18.9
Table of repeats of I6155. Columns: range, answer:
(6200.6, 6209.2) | 19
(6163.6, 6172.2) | 15.6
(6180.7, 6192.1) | 17.5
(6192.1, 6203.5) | 18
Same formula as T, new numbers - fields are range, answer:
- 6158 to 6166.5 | 15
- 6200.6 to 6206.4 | 19.2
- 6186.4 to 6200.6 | 18.2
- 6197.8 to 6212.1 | 18.8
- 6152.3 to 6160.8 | 18.7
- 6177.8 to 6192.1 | 18.8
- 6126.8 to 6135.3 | 19.8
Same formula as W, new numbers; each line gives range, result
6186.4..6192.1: 17.6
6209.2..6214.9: 17.7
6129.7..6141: 19.6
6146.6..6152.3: 19.5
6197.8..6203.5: 18.5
